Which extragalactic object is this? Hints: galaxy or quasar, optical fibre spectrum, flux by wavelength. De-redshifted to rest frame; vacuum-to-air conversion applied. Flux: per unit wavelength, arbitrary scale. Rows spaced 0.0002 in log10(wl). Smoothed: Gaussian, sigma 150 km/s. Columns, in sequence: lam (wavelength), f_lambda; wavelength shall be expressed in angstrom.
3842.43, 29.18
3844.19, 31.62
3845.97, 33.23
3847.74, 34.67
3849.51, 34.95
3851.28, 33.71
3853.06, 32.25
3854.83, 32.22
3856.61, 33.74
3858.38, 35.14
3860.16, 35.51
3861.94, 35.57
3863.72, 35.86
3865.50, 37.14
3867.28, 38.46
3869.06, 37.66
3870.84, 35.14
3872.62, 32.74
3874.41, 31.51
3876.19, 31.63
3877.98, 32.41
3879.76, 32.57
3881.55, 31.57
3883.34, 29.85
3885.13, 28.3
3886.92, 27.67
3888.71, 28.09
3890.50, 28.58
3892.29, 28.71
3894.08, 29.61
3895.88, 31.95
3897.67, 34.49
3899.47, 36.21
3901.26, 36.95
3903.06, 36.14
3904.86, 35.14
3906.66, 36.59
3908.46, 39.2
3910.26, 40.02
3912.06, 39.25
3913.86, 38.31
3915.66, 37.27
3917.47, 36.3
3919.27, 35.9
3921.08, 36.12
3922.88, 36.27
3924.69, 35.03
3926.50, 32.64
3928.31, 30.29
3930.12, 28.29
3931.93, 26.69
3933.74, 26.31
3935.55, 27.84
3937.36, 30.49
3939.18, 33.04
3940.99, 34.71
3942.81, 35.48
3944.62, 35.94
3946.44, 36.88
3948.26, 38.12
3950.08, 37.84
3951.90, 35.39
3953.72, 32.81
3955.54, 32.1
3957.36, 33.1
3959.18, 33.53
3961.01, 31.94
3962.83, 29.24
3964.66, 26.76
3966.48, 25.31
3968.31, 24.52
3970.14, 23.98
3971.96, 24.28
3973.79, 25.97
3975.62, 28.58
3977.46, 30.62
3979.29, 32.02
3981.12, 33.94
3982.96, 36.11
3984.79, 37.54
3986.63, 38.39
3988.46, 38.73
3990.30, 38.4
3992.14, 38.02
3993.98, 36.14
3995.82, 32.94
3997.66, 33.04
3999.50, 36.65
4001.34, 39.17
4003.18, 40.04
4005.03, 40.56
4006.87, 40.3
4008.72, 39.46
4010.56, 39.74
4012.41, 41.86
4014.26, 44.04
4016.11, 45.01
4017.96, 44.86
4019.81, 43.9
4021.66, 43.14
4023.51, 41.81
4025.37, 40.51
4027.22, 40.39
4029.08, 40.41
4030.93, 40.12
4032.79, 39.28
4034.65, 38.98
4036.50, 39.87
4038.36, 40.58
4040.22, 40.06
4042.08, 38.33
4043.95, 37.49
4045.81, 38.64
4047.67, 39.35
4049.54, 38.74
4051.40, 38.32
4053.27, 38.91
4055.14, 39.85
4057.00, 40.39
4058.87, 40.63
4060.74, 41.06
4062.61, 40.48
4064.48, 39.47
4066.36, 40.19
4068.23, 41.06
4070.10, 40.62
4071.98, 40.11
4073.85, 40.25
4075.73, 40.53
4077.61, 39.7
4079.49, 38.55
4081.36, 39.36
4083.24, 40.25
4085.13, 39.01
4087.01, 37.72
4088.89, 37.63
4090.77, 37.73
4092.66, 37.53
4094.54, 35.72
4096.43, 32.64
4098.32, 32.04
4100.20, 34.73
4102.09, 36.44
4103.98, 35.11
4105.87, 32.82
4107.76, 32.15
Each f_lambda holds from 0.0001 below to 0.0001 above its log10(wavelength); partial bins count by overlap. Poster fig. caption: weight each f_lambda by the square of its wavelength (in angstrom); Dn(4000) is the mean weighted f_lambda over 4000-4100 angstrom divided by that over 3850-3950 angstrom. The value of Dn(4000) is 1.27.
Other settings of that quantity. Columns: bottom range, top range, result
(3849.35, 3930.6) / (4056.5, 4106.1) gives 1.24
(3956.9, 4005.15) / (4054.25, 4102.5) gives 1.23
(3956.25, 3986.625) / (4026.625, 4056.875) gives 1.35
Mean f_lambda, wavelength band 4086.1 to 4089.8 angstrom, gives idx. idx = 37.7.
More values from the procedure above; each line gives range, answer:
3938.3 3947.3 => 35.2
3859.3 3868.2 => 36.5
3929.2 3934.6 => 27.1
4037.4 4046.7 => 39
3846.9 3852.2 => 34.4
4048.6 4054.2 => 38.6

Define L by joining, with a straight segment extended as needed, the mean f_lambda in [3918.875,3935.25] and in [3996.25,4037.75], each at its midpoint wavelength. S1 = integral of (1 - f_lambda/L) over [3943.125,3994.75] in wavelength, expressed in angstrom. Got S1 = 4.3 angstrom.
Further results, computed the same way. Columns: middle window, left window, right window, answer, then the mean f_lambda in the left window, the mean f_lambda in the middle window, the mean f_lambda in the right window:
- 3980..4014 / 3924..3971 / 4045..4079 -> -2.7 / 31.5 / 37.9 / 39.9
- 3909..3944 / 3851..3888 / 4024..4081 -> 1.5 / 33.3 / 33.8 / 39.8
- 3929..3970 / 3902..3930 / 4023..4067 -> 6.1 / 36.1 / 31.5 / 39.7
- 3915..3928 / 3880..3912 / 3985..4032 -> -0.3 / 33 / 35.4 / 39.9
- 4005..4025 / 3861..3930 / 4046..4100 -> -2.7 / 34.1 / 42.3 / 38.8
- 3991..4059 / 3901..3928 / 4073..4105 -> -5.0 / 36.6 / 39.8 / 37.3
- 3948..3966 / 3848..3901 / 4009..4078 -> 1.9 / 32.9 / 32.7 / 40.5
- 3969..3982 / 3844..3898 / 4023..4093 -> 2.9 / 32.8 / 28.4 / 39.6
